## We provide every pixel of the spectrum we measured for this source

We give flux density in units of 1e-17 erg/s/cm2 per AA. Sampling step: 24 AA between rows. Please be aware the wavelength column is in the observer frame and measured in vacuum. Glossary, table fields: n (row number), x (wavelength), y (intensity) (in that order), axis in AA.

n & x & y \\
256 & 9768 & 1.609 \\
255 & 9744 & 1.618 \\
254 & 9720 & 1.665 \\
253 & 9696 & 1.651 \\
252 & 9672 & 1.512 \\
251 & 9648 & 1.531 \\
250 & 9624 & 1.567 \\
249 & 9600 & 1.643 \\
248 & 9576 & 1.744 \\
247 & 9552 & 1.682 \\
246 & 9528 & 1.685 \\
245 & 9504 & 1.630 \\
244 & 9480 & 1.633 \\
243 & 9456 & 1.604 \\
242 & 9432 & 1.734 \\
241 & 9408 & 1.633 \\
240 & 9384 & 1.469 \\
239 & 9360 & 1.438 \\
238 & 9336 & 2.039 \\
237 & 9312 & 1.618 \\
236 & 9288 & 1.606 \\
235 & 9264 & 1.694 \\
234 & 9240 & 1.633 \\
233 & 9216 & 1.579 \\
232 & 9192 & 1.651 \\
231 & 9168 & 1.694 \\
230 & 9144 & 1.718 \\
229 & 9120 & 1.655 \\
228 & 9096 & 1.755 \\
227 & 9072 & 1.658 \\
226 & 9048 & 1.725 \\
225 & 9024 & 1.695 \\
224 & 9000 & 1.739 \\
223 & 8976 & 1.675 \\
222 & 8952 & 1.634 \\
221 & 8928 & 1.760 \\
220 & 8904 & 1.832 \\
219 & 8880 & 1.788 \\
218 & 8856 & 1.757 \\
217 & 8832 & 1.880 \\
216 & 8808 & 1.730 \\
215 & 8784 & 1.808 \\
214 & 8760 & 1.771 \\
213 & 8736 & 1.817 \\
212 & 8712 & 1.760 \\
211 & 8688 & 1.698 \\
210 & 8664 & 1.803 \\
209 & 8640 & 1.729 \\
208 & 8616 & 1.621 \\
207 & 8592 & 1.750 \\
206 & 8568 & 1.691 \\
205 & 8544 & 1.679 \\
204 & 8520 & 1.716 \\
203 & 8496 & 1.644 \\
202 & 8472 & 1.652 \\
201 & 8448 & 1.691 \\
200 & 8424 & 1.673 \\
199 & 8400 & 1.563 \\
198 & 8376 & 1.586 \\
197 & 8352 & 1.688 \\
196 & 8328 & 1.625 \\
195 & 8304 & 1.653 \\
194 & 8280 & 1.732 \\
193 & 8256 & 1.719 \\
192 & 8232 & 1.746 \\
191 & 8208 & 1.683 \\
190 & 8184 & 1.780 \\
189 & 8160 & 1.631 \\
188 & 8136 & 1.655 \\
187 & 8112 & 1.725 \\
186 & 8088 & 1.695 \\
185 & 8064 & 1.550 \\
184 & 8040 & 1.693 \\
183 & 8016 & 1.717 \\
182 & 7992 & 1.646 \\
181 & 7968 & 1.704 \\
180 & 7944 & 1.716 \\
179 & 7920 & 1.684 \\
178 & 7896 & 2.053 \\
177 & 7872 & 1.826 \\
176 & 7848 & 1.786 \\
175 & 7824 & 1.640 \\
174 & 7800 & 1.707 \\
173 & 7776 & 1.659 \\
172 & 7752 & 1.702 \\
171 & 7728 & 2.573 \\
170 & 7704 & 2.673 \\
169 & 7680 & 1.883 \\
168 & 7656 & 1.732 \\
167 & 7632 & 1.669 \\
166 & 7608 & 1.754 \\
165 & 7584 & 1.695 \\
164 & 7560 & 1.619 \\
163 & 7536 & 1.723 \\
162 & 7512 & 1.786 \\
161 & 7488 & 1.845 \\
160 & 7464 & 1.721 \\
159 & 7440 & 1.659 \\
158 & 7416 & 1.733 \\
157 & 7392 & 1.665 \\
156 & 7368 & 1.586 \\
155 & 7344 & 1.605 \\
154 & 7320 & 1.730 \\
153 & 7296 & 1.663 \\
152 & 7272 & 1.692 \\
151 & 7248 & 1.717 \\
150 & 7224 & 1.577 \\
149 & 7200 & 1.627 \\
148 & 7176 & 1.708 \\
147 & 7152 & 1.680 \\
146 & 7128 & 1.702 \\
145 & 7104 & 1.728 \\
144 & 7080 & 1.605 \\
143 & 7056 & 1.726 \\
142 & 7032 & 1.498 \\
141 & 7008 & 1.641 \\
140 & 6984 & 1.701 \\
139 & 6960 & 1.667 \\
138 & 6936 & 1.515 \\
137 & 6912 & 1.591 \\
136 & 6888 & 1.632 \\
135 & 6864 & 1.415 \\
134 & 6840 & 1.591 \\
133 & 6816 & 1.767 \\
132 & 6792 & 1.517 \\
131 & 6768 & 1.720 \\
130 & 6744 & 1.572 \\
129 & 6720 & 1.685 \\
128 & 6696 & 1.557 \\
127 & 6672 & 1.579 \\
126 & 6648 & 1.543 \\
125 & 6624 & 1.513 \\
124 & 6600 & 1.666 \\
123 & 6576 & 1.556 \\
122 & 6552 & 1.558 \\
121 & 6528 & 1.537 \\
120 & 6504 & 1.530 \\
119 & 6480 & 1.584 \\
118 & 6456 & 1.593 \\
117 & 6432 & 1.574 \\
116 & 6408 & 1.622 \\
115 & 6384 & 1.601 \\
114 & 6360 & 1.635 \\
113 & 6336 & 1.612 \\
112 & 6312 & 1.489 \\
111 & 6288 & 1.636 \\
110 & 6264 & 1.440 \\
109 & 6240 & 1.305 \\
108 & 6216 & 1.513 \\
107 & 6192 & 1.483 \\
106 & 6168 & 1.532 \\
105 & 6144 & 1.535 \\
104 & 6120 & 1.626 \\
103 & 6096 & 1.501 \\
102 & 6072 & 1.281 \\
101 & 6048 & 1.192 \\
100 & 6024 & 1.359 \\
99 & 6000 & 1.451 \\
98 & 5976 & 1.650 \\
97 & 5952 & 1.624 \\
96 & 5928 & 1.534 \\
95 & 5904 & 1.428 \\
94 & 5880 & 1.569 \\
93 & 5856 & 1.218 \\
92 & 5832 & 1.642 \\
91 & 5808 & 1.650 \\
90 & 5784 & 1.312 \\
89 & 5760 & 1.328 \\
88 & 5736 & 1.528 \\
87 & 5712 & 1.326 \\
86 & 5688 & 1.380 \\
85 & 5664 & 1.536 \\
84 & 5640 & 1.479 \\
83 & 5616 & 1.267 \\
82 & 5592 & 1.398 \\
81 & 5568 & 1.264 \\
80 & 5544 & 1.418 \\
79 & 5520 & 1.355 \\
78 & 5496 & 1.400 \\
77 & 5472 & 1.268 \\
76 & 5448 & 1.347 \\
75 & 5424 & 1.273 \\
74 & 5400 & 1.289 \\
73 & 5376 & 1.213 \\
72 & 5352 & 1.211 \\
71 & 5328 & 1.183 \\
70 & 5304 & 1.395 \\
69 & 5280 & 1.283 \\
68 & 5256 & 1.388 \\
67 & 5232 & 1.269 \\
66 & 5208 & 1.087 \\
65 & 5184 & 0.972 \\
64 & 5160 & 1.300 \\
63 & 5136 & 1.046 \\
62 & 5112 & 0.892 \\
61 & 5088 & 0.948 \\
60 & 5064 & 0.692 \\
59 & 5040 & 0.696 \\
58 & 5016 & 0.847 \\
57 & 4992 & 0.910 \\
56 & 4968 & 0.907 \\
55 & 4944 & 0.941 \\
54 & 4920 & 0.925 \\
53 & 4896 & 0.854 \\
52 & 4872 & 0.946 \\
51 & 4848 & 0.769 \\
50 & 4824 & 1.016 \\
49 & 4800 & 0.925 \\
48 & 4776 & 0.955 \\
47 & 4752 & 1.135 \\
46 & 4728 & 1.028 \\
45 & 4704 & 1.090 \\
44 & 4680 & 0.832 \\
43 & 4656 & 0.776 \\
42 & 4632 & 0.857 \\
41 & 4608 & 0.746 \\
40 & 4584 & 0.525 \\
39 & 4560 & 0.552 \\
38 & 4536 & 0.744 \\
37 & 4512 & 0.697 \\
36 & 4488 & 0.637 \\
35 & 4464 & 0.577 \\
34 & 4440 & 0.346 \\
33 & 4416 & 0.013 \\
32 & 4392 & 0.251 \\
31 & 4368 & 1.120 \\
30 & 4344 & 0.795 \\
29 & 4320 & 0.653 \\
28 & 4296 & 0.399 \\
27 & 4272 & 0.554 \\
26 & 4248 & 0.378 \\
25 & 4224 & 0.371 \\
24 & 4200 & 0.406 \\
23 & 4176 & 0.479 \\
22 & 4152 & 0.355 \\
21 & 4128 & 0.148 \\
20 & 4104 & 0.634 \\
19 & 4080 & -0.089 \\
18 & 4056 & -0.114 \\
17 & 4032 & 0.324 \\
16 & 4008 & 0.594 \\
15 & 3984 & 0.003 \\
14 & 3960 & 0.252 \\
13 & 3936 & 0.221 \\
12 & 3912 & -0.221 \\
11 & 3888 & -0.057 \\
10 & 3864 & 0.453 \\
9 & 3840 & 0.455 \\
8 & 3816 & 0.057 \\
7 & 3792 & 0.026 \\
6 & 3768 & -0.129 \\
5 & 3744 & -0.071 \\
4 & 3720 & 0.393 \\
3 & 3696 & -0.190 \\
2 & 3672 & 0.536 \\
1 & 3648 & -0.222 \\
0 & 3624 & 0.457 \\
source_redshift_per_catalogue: 0.173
